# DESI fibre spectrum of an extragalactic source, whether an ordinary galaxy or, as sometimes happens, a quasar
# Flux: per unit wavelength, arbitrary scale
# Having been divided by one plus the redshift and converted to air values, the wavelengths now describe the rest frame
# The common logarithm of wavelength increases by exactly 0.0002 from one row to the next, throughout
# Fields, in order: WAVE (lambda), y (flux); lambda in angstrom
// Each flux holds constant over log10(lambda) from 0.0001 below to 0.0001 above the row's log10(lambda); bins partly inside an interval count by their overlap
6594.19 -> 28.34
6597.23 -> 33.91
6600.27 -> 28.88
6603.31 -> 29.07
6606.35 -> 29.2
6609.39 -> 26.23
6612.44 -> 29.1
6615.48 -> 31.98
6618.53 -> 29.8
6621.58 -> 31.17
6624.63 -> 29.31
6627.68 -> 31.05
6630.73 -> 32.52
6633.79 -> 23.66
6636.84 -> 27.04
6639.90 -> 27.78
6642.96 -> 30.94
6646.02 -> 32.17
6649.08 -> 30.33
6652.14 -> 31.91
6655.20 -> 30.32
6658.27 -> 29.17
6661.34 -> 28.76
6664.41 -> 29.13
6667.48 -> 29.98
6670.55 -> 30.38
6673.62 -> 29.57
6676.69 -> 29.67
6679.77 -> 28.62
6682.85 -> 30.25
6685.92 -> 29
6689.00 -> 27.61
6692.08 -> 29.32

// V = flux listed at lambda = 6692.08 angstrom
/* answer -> 29.32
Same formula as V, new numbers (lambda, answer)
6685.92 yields 29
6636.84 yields 27.04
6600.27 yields 28.88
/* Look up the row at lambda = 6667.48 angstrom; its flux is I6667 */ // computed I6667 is 29.98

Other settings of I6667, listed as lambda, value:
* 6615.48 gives 31.98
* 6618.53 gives 29.8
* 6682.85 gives 30.25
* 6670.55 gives 30.38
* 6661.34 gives 28.76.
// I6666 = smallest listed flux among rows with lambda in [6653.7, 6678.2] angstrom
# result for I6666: 28.76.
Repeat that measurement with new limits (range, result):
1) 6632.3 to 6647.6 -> 23.66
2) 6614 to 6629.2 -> 29.31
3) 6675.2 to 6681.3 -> 28.62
